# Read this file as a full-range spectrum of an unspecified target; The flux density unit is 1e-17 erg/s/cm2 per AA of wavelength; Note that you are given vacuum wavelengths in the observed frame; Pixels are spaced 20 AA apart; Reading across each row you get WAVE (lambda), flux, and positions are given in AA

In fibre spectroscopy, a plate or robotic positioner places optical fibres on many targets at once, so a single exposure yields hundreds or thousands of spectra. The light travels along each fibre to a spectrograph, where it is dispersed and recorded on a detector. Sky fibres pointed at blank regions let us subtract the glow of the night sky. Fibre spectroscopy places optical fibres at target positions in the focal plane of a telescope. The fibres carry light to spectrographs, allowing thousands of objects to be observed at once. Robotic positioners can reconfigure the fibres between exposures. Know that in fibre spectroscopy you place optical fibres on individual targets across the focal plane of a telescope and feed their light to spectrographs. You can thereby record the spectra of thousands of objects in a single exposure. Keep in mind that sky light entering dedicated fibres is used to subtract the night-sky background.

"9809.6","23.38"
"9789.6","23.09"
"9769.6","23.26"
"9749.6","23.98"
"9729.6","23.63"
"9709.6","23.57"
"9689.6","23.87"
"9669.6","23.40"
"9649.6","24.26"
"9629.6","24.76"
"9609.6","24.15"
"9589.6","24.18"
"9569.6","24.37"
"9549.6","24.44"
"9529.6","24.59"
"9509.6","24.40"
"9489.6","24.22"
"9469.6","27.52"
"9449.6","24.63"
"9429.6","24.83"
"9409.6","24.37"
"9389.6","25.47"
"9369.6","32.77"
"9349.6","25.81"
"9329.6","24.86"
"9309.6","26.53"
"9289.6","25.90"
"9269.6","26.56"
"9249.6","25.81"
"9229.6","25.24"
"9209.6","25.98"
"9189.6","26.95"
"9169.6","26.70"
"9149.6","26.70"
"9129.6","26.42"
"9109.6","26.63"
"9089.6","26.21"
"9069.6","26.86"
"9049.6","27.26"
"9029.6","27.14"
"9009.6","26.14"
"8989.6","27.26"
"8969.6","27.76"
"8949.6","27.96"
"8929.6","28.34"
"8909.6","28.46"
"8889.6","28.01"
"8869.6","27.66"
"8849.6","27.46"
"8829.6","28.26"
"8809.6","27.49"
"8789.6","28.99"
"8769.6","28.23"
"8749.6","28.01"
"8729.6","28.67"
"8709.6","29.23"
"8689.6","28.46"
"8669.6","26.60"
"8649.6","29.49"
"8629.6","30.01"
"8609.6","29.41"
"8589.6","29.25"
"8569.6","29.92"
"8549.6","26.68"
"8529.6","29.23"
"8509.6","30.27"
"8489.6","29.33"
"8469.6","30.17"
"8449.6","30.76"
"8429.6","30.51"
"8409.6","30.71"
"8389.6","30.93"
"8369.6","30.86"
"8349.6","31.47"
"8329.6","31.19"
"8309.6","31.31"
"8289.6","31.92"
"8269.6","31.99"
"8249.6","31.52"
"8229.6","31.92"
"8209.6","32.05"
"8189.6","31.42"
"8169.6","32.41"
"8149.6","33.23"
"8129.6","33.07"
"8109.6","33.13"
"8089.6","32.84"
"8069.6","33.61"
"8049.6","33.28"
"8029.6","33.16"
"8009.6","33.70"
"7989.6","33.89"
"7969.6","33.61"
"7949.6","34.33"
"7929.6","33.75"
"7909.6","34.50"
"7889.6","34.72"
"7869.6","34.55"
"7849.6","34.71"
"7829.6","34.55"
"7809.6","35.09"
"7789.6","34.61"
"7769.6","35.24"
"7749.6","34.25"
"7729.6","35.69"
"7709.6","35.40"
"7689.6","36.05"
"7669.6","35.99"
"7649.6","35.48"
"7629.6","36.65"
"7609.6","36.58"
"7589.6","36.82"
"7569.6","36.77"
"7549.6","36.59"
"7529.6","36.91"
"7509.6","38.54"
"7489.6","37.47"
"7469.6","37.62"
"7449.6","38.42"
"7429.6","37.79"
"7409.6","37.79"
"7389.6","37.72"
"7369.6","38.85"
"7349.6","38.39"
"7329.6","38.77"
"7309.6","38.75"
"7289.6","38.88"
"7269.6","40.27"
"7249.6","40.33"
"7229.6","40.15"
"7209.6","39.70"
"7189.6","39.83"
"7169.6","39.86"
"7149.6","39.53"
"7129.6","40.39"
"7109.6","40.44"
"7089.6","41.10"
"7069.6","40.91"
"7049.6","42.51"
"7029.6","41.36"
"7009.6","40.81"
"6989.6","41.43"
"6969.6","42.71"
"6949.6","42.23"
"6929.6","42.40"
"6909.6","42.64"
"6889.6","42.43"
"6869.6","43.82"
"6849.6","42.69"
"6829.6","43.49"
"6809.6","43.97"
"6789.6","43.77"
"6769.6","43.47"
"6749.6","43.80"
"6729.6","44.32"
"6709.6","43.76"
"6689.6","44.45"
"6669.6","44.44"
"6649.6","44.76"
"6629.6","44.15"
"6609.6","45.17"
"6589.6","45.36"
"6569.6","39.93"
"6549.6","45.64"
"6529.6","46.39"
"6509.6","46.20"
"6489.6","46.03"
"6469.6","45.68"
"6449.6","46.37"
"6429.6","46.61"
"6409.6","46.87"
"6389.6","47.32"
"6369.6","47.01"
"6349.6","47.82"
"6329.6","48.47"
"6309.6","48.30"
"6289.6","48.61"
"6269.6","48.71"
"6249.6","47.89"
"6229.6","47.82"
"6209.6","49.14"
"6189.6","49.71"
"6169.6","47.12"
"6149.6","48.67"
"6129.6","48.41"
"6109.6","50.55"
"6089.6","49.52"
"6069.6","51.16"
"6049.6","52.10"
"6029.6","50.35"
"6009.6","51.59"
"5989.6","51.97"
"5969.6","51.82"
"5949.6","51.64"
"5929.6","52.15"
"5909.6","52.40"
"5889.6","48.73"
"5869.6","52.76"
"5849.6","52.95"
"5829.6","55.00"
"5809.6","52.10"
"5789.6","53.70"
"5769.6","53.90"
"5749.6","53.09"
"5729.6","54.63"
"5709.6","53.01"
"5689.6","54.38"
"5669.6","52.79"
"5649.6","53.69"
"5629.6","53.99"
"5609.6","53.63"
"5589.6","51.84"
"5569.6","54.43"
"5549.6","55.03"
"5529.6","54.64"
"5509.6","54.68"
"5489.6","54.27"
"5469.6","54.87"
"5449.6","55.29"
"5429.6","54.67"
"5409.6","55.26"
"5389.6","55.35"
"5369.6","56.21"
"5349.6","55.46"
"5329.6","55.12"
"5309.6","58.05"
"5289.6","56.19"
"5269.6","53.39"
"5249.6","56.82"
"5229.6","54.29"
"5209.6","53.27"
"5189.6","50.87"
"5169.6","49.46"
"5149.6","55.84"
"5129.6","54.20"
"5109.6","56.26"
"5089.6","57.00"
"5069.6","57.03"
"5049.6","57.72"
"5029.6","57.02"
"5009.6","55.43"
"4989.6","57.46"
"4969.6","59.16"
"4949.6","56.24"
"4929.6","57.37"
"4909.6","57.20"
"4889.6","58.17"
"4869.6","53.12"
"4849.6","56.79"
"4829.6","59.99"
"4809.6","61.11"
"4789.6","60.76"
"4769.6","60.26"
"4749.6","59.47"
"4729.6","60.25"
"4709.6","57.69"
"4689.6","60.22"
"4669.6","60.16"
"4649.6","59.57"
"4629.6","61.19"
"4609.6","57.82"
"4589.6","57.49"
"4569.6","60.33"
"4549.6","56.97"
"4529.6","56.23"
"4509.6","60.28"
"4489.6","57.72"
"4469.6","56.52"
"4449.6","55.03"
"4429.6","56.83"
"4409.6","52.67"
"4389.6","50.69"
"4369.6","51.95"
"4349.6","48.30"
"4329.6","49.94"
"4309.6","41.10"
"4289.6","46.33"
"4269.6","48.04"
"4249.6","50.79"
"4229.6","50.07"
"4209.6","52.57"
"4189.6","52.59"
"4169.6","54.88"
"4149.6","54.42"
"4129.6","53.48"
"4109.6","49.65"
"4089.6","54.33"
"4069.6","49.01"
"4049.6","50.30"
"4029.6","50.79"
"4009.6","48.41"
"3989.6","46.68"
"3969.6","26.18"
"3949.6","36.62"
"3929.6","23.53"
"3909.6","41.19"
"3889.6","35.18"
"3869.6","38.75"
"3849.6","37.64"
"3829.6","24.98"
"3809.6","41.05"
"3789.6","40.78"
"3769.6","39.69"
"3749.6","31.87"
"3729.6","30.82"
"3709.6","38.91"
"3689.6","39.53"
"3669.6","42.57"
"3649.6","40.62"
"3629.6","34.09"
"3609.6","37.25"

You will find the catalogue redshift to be 0.00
